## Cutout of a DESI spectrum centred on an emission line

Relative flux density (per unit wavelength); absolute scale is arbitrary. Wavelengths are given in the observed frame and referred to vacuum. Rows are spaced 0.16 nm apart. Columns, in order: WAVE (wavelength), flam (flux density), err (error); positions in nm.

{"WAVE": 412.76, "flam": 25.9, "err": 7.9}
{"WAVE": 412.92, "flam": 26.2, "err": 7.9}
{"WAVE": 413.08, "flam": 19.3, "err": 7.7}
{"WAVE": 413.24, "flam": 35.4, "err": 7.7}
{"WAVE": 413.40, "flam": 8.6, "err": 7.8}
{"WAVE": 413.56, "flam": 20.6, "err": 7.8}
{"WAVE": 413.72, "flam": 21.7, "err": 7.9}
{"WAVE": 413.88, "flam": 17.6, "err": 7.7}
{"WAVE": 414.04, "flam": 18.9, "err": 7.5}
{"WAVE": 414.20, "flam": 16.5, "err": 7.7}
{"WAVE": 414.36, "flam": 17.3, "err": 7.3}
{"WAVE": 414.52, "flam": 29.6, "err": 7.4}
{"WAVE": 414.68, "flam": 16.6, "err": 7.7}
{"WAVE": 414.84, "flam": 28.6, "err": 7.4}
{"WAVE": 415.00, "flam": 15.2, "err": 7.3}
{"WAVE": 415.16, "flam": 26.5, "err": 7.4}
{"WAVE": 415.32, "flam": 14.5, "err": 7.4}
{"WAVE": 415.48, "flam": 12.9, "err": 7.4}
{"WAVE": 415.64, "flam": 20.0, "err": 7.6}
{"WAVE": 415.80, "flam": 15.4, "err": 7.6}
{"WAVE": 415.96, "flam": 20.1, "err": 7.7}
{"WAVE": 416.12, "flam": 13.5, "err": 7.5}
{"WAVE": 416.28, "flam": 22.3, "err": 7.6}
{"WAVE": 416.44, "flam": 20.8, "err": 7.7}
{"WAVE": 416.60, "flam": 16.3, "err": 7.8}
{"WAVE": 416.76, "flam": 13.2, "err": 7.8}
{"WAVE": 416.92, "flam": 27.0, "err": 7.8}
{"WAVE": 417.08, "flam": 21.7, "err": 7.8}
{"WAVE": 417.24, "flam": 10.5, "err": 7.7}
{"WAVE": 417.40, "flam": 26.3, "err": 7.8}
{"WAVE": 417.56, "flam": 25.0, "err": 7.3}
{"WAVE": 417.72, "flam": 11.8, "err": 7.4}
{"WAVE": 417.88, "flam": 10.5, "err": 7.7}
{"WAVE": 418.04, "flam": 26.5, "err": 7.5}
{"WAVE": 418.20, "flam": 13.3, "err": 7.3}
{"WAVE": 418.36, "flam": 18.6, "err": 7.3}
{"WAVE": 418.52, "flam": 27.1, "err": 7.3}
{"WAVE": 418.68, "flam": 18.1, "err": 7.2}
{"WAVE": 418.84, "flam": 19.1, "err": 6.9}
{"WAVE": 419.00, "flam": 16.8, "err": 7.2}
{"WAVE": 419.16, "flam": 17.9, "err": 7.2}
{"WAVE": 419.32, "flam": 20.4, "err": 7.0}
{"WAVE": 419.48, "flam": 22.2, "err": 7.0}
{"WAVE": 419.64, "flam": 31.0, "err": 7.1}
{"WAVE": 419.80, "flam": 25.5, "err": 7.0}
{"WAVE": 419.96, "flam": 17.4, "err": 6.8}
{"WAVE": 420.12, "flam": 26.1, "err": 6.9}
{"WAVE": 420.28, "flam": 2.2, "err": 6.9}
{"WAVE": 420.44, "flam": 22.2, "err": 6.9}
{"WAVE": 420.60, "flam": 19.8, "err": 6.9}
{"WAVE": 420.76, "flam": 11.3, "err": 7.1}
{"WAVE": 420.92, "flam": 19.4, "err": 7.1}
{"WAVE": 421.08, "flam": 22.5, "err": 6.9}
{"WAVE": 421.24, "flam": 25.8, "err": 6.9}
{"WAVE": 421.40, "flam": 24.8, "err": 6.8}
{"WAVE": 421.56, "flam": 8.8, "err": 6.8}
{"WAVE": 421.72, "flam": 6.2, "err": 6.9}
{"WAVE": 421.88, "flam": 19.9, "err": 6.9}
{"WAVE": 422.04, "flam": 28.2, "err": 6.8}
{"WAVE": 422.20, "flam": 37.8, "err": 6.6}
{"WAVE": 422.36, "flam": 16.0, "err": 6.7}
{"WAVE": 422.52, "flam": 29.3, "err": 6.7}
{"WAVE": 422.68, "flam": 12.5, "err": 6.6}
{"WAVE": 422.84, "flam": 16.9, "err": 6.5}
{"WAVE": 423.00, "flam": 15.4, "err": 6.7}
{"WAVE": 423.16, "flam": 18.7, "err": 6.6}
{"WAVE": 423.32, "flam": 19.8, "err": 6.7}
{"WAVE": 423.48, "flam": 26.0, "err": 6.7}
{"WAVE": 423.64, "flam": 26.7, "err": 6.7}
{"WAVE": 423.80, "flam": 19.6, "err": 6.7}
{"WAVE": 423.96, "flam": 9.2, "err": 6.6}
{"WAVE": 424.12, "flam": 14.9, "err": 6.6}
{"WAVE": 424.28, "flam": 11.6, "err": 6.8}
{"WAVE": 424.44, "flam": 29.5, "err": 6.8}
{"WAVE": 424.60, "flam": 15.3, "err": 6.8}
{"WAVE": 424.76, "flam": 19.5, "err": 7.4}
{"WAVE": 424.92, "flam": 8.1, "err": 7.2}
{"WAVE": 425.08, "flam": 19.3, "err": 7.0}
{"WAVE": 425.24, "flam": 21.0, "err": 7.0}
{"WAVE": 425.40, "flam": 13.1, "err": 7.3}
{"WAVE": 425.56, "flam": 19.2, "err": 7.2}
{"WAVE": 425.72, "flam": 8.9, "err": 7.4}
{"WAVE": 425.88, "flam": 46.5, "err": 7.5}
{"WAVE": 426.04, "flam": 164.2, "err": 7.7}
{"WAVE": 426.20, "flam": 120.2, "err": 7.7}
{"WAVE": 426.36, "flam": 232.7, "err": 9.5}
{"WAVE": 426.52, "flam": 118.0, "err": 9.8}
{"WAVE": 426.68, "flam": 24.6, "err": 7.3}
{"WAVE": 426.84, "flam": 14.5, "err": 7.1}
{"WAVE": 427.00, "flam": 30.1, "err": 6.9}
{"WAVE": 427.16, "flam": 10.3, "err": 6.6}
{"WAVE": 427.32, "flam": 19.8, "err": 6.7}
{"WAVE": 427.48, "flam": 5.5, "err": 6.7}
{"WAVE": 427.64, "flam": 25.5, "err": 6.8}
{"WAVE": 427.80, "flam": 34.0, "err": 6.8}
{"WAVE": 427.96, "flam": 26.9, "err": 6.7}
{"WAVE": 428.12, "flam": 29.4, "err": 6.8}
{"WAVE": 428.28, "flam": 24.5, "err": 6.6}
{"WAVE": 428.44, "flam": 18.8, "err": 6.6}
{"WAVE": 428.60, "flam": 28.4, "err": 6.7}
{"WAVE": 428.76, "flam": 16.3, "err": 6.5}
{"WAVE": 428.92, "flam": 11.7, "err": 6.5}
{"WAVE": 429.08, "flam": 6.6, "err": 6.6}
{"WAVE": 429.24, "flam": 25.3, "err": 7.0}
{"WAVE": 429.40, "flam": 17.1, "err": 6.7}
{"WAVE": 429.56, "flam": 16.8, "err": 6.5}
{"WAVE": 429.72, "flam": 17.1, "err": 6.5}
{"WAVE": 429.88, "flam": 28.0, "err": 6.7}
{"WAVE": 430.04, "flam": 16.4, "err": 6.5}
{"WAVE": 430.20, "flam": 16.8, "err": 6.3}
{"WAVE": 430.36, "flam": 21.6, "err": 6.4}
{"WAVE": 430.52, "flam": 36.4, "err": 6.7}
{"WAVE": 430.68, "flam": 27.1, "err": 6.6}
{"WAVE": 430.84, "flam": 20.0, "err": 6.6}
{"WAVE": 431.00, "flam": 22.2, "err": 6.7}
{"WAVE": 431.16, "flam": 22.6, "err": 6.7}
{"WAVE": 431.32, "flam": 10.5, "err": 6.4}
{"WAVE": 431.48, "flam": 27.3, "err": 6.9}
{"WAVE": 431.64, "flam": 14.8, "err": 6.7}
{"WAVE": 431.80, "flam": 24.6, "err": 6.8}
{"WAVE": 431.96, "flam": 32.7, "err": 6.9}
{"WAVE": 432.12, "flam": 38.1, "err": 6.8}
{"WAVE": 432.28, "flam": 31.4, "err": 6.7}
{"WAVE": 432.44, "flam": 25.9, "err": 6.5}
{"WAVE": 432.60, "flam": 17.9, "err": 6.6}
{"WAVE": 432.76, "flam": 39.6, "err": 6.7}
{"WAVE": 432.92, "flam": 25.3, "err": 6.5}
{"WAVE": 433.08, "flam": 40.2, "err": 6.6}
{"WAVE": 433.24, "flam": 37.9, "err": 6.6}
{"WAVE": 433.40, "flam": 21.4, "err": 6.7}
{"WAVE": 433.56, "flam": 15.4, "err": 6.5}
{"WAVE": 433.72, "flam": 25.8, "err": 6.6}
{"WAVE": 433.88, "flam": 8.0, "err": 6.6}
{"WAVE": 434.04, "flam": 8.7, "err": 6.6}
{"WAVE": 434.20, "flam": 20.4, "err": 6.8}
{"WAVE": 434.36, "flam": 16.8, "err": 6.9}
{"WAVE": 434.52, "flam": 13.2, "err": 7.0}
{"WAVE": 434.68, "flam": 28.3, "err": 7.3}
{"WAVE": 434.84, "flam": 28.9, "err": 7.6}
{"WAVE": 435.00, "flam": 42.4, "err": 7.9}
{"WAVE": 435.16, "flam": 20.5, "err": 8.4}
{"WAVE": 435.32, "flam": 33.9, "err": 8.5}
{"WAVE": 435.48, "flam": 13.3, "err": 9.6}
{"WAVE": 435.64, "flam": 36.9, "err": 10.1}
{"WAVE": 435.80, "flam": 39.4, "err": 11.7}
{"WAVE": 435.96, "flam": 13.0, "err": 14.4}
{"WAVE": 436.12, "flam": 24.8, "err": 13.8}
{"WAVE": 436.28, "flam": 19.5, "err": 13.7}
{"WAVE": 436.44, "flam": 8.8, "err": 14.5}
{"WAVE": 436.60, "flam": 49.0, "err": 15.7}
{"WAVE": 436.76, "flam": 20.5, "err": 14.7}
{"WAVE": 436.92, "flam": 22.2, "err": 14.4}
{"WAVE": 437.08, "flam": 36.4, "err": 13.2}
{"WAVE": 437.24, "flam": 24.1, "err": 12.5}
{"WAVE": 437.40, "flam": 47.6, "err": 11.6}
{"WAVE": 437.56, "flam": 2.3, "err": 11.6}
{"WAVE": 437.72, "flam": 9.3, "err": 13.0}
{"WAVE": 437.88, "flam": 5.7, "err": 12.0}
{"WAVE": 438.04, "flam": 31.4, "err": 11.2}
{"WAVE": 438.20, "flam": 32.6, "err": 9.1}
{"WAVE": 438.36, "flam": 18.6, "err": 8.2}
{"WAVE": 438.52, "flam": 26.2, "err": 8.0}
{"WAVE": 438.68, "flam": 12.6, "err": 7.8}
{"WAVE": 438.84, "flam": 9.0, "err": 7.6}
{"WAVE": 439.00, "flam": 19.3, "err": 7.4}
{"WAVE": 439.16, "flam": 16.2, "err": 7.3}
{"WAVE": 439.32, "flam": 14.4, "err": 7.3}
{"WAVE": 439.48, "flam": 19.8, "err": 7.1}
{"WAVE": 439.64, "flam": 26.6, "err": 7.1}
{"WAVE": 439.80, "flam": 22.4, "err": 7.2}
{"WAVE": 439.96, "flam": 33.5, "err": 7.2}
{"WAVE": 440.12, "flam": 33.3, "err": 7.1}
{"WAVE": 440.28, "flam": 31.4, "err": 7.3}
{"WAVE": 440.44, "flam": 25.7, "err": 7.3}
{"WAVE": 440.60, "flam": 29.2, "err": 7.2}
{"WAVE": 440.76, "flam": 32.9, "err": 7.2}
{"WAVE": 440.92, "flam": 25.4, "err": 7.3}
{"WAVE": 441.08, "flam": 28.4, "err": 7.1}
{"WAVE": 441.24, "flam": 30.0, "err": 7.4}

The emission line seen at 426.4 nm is [O II] 3727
